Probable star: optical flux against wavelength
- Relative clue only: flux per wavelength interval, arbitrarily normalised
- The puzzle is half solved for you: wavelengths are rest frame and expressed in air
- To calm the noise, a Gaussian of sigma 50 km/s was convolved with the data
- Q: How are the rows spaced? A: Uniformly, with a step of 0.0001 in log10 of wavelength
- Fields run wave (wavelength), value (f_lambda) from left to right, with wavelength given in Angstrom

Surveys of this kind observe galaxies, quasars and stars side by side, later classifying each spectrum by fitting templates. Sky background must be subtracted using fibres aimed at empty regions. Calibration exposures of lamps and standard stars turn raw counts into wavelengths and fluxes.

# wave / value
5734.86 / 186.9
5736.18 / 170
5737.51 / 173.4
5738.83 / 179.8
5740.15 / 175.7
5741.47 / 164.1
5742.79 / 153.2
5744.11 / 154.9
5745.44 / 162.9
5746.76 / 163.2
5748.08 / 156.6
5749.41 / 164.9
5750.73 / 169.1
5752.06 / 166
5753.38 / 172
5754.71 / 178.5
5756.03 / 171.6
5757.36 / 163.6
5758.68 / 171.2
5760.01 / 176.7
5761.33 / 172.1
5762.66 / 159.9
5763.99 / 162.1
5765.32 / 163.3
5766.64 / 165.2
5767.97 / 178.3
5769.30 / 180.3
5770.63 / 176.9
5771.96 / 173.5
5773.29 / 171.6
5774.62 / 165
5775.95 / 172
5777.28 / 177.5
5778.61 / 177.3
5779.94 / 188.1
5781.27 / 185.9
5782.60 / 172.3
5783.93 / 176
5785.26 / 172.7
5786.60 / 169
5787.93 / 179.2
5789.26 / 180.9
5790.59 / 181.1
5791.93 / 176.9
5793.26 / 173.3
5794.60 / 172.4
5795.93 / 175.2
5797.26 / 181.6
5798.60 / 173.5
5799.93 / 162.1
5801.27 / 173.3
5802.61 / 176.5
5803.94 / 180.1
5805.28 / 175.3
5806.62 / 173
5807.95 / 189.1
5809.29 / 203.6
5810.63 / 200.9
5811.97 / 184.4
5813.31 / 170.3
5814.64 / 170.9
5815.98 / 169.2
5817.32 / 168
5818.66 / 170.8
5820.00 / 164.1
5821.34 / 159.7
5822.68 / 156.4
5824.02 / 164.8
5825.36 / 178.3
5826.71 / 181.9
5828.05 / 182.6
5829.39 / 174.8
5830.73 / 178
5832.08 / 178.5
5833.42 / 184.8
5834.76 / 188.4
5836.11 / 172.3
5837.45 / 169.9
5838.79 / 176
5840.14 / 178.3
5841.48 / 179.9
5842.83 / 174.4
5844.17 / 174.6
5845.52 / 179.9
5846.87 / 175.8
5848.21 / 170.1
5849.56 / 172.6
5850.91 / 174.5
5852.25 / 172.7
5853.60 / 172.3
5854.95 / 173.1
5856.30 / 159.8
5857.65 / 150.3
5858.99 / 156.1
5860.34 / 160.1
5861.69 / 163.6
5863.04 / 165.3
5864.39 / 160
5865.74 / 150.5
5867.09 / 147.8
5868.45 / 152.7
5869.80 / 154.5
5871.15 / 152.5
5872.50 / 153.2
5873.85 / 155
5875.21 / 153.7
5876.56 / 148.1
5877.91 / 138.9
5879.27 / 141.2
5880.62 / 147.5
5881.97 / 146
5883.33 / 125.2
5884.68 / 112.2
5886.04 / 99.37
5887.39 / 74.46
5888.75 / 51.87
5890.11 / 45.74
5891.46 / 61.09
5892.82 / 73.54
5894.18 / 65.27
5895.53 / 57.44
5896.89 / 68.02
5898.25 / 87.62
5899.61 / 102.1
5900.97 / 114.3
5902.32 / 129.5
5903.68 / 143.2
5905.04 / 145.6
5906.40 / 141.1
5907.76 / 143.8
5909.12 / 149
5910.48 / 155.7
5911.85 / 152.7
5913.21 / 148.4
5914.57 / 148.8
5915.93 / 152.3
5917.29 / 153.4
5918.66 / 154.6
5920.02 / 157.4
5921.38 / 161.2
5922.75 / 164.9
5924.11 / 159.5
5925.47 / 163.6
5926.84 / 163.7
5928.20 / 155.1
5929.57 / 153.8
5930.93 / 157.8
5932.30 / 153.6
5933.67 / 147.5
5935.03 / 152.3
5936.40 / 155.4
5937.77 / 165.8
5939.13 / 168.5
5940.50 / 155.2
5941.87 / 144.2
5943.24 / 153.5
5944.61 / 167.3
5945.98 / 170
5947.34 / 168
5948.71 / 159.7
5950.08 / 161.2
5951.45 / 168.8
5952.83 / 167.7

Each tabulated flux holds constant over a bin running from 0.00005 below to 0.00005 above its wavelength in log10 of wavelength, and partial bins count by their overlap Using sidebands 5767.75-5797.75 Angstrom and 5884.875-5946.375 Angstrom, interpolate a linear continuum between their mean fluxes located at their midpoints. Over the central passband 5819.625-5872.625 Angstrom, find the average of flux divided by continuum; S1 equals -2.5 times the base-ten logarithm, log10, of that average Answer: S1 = -0.087 mag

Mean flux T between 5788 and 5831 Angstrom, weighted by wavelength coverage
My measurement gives 176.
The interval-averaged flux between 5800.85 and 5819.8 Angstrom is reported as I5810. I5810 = 179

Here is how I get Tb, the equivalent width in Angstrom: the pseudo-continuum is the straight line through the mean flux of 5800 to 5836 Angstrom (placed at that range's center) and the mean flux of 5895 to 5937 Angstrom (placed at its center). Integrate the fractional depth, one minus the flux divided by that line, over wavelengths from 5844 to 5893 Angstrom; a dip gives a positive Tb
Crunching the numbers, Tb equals 5.22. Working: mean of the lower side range 176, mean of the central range 143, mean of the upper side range 142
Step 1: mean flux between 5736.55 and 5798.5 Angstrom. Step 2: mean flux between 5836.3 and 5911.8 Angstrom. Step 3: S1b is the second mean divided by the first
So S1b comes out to 0.8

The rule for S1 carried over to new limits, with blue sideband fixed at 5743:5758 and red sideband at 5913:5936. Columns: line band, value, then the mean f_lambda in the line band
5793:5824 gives -0.08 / 175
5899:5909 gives 0.18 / 133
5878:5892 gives 0.47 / 102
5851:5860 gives -0.03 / 165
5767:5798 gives -0.08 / 176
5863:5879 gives 0.05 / 152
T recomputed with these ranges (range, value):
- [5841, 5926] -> 140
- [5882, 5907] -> 95.5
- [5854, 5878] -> 156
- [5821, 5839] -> 175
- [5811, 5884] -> 165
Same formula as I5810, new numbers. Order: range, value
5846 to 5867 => 165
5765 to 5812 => 177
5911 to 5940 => 157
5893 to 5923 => 130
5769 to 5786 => 176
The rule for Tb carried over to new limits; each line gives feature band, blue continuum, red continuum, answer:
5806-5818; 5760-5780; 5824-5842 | -0.34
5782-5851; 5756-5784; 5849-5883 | -4.62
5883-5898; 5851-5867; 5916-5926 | 7.99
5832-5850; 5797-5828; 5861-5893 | -2.58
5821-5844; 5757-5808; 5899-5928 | -1.58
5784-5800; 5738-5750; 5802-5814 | 0.31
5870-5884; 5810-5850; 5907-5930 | 1.54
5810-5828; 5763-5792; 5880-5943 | -1.27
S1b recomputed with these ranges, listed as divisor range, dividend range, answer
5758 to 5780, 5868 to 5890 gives 0.75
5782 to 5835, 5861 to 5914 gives 0.71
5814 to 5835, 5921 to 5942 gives 0.91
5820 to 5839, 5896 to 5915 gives 0.74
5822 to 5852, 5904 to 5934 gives 0.87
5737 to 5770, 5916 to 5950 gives 0.94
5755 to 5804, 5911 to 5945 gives 0.90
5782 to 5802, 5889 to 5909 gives 0.57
